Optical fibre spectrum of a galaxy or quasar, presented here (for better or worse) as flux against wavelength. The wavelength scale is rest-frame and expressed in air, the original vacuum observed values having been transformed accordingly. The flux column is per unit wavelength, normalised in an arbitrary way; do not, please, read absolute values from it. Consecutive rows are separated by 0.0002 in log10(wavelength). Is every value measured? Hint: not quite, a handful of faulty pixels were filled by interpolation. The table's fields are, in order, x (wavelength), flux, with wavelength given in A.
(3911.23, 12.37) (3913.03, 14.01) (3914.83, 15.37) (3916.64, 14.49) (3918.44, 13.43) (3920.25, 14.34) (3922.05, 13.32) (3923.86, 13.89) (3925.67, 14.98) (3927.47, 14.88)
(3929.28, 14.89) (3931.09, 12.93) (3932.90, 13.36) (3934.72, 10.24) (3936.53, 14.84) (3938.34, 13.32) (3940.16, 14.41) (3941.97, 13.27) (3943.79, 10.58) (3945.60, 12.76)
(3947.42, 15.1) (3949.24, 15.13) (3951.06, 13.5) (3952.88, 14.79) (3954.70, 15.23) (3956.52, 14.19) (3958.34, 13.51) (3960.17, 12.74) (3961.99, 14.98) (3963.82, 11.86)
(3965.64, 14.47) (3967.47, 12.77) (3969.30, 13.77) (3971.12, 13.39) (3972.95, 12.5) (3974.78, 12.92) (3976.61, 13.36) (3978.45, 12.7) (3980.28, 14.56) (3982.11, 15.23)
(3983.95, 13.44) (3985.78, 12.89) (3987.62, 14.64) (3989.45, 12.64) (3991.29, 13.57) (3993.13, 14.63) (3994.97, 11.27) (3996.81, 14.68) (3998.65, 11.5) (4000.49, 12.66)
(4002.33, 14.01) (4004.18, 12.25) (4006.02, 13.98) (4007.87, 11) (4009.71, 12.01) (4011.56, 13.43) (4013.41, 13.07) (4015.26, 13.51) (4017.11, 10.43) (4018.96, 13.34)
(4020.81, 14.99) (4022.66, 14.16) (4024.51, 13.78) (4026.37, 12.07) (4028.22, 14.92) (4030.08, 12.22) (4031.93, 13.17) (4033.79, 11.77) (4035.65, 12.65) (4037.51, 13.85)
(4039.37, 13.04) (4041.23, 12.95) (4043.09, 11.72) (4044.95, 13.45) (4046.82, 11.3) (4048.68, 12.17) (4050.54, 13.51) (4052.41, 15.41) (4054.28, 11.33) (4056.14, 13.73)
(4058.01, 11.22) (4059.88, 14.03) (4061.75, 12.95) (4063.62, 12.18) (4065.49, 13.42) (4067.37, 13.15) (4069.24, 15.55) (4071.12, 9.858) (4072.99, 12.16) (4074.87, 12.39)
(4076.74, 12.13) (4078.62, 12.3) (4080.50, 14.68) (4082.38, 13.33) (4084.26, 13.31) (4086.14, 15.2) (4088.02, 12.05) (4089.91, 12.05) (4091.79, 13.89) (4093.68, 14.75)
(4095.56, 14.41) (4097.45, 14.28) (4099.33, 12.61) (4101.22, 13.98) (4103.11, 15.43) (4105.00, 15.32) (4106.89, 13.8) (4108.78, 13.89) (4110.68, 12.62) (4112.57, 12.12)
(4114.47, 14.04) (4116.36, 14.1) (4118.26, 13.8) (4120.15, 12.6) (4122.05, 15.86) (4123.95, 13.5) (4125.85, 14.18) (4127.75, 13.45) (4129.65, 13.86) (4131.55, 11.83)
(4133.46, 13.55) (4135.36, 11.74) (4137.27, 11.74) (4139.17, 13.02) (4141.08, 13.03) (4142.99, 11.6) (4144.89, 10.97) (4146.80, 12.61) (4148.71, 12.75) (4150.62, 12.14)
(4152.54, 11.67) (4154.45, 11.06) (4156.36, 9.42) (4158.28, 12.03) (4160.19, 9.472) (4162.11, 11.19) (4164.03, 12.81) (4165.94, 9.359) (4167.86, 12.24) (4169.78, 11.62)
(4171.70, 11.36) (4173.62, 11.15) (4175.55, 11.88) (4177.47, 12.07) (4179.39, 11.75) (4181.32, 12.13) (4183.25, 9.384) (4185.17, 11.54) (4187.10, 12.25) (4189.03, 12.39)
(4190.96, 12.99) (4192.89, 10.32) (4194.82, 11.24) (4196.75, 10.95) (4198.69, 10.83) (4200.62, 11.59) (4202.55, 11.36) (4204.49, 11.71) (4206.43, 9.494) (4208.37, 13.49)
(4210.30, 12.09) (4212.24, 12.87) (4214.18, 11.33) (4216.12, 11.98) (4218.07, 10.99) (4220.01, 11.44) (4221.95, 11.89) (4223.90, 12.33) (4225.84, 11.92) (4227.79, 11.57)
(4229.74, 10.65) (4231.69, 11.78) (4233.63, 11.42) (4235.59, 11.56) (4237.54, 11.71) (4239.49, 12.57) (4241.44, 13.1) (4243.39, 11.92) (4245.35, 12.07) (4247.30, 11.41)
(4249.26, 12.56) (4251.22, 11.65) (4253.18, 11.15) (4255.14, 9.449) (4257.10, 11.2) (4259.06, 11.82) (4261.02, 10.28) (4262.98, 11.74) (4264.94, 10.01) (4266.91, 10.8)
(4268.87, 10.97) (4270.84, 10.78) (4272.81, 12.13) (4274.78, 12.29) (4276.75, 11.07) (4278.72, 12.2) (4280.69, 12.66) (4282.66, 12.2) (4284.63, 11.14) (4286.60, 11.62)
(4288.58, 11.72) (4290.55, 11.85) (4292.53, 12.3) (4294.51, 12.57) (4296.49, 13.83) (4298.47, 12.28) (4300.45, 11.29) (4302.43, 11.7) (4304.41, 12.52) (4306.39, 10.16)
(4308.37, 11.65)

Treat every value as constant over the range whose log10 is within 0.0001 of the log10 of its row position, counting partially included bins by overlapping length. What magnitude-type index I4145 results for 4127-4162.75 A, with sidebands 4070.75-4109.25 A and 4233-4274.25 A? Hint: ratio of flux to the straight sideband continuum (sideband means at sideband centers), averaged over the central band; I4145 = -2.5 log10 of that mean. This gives 0.07 mag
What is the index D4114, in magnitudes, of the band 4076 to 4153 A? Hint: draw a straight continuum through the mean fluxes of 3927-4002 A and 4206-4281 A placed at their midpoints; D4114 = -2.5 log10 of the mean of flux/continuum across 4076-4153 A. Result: -0.07 mag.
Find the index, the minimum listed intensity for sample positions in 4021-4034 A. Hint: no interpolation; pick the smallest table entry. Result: 11.77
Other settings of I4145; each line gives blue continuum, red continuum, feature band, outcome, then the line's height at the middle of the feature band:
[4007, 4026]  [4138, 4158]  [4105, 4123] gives -0.14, 12.1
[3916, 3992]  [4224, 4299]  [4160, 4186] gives 0.08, 12.3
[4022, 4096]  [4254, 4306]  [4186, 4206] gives 0.06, 12.2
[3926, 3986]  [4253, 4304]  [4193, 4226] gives 0.04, 12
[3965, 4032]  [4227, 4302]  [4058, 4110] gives -0.06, 12.7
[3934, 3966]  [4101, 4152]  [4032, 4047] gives 0.06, 13.4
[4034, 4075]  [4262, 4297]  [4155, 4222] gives 0.07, 12.2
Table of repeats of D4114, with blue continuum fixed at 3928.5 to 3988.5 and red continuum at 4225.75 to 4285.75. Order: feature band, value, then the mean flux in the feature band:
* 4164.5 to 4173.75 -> 0.08 mag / 11.2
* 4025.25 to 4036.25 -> 0.02 mag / 12.8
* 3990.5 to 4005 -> 0.02 mag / 13.1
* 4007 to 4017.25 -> 0.07 mag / 12.4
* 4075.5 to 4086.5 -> -0.05 mag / 13.4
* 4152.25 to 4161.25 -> 0.15 mag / 10.7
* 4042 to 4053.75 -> 0.01 mag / 12.9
